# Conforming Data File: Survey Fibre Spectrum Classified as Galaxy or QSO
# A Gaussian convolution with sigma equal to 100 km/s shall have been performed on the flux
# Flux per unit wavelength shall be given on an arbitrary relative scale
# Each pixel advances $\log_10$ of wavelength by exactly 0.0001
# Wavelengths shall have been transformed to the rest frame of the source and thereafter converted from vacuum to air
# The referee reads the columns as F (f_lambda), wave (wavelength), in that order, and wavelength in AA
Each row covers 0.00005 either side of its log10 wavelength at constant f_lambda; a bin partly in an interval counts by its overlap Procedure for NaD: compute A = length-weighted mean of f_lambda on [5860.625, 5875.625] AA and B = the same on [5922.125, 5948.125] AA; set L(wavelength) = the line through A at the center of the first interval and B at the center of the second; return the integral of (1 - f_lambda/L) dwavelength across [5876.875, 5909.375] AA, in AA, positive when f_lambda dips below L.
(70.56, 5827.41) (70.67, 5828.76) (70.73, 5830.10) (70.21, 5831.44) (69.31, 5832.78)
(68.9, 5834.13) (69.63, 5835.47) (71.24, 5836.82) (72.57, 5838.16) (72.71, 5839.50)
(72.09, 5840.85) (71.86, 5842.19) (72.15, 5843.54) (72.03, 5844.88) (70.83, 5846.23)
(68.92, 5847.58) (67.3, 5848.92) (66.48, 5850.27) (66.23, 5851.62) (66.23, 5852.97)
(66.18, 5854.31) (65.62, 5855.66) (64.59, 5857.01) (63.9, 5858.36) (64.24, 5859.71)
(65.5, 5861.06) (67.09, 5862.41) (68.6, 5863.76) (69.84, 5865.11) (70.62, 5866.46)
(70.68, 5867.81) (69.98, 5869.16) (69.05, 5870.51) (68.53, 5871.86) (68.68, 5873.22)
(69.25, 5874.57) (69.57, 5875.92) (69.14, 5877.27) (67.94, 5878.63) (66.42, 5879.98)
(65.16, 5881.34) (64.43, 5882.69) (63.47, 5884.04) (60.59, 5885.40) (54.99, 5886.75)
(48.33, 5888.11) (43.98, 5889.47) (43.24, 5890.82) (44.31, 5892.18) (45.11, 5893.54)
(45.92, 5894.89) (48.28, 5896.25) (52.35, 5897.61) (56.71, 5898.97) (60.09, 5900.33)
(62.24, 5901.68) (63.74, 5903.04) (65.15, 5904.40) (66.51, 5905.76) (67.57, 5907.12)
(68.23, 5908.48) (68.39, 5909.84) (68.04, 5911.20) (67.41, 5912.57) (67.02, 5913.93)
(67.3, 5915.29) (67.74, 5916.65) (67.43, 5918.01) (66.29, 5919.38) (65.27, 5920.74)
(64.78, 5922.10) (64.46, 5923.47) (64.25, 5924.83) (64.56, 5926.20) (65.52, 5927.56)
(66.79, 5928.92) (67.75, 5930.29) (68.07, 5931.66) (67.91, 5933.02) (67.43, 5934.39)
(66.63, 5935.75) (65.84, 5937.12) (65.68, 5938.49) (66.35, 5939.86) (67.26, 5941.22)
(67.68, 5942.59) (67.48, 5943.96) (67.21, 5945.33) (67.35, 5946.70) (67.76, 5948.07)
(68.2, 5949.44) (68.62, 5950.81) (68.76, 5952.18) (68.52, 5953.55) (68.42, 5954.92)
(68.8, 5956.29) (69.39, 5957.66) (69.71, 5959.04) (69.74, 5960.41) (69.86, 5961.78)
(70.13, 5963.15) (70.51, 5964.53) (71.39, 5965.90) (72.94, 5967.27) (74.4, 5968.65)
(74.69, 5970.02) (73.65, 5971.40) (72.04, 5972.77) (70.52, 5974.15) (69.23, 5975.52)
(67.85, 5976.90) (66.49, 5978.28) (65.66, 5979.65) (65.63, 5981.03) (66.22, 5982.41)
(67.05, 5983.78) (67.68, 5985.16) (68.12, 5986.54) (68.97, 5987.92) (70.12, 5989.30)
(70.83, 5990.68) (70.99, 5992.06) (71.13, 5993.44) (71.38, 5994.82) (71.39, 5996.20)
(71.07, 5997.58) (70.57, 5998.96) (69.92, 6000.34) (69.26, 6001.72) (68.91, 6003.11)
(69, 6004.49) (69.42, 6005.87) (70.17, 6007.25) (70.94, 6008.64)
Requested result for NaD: 4.8 AA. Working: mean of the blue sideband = 69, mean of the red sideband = 66.5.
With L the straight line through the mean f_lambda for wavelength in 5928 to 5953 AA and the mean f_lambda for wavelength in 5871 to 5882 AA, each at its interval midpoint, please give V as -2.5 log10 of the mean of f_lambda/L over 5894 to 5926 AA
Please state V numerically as 0.08 mag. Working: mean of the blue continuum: 68.1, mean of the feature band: 63.2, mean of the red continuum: 67.4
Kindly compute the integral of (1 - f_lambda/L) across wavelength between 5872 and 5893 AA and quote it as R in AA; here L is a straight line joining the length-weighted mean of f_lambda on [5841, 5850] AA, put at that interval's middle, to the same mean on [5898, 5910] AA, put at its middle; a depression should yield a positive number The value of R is 2.0 AA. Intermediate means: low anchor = 70.4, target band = 60.1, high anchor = 63.9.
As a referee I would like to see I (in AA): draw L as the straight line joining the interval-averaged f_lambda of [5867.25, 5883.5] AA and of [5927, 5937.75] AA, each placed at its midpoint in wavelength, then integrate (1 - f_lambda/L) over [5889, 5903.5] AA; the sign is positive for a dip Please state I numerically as 3.5 AA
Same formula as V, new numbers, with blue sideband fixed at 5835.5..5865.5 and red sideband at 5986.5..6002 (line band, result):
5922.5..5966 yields 0.03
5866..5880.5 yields -0.01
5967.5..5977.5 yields -0.03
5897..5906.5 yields 0.13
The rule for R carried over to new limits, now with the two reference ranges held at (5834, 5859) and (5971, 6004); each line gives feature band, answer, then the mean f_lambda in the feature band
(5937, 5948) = 0.4 AA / 66.9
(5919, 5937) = 0.8 AA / 66.1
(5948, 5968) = -0.1 AA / 69.6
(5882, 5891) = 1.9 AA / 54.8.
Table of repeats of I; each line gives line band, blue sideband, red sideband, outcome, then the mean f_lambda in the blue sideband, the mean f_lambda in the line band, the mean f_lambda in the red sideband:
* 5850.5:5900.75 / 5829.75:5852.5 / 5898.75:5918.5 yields 4.58 AA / 70.1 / 61.8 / 65.8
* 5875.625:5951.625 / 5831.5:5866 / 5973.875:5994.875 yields 6.00 AA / 68.6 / 63.1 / 68.5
